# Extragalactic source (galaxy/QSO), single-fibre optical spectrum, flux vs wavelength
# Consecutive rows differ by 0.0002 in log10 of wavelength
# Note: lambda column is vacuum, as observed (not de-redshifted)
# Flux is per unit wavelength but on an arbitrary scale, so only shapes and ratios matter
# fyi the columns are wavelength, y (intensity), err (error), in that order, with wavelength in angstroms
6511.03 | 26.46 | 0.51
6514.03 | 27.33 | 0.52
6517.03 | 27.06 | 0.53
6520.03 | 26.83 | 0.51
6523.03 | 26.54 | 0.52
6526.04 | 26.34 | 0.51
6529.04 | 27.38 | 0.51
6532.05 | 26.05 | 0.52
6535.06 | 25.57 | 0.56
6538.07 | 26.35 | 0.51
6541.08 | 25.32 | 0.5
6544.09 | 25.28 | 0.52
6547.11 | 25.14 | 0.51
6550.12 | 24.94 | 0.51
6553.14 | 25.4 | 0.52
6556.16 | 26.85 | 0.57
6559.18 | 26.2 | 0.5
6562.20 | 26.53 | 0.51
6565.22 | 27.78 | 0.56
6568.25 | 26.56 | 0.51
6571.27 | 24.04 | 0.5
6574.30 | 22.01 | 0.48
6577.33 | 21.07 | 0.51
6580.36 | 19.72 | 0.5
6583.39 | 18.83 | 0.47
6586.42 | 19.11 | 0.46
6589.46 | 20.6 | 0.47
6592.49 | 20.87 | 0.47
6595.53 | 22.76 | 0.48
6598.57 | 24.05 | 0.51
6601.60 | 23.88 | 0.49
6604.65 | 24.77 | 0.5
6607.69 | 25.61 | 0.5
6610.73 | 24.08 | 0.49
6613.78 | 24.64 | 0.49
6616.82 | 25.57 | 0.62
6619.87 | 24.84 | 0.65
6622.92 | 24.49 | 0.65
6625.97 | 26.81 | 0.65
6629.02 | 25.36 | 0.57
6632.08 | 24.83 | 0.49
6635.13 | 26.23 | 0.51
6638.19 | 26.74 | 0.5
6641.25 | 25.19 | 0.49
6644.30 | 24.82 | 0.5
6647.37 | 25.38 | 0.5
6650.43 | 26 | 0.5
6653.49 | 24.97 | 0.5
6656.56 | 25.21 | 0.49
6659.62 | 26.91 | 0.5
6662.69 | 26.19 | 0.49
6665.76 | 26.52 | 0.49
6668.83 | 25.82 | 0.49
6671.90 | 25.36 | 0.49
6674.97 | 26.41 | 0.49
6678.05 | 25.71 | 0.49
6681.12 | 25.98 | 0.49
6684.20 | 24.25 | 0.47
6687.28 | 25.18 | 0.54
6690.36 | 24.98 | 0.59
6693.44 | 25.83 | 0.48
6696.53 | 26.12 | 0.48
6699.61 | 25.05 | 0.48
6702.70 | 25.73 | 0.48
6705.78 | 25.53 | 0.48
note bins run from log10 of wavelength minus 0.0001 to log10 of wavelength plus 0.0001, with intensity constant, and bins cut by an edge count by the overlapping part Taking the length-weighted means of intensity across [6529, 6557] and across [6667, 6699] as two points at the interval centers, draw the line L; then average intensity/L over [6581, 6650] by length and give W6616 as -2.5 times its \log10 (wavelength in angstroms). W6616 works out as 0.07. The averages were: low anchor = 25.7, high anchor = 25.6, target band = 24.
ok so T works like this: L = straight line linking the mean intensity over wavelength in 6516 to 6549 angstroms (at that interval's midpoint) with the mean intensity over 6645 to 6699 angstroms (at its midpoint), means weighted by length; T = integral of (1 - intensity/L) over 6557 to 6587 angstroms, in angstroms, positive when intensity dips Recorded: 3.0 angstroms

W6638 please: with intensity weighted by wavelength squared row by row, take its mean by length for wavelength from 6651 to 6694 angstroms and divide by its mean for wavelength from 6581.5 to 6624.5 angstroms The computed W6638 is 1.13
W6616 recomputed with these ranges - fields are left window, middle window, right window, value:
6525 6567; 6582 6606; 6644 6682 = 0.19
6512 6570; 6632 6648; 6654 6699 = 0.01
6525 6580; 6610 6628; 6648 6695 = 0.02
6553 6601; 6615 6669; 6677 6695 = -0.05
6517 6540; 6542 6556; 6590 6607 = 0.01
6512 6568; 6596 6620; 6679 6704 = 0.06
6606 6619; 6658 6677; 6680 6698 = -0.04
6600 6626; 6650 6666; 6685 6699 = -0.03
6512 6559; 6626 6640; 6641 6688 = 0.00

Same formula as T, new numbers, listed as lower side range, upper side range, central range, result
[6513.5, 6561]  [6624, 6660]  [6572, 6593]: 4.5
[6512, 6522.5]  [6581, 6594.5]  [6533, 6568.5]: -3.6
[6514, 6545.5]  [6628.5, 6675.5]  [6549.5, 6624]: 6.5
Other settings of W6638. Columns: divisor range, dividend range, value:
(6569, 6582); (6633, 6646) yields 1.19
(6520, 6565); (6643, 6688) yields 1.02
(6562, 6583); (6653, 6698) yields 1.13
